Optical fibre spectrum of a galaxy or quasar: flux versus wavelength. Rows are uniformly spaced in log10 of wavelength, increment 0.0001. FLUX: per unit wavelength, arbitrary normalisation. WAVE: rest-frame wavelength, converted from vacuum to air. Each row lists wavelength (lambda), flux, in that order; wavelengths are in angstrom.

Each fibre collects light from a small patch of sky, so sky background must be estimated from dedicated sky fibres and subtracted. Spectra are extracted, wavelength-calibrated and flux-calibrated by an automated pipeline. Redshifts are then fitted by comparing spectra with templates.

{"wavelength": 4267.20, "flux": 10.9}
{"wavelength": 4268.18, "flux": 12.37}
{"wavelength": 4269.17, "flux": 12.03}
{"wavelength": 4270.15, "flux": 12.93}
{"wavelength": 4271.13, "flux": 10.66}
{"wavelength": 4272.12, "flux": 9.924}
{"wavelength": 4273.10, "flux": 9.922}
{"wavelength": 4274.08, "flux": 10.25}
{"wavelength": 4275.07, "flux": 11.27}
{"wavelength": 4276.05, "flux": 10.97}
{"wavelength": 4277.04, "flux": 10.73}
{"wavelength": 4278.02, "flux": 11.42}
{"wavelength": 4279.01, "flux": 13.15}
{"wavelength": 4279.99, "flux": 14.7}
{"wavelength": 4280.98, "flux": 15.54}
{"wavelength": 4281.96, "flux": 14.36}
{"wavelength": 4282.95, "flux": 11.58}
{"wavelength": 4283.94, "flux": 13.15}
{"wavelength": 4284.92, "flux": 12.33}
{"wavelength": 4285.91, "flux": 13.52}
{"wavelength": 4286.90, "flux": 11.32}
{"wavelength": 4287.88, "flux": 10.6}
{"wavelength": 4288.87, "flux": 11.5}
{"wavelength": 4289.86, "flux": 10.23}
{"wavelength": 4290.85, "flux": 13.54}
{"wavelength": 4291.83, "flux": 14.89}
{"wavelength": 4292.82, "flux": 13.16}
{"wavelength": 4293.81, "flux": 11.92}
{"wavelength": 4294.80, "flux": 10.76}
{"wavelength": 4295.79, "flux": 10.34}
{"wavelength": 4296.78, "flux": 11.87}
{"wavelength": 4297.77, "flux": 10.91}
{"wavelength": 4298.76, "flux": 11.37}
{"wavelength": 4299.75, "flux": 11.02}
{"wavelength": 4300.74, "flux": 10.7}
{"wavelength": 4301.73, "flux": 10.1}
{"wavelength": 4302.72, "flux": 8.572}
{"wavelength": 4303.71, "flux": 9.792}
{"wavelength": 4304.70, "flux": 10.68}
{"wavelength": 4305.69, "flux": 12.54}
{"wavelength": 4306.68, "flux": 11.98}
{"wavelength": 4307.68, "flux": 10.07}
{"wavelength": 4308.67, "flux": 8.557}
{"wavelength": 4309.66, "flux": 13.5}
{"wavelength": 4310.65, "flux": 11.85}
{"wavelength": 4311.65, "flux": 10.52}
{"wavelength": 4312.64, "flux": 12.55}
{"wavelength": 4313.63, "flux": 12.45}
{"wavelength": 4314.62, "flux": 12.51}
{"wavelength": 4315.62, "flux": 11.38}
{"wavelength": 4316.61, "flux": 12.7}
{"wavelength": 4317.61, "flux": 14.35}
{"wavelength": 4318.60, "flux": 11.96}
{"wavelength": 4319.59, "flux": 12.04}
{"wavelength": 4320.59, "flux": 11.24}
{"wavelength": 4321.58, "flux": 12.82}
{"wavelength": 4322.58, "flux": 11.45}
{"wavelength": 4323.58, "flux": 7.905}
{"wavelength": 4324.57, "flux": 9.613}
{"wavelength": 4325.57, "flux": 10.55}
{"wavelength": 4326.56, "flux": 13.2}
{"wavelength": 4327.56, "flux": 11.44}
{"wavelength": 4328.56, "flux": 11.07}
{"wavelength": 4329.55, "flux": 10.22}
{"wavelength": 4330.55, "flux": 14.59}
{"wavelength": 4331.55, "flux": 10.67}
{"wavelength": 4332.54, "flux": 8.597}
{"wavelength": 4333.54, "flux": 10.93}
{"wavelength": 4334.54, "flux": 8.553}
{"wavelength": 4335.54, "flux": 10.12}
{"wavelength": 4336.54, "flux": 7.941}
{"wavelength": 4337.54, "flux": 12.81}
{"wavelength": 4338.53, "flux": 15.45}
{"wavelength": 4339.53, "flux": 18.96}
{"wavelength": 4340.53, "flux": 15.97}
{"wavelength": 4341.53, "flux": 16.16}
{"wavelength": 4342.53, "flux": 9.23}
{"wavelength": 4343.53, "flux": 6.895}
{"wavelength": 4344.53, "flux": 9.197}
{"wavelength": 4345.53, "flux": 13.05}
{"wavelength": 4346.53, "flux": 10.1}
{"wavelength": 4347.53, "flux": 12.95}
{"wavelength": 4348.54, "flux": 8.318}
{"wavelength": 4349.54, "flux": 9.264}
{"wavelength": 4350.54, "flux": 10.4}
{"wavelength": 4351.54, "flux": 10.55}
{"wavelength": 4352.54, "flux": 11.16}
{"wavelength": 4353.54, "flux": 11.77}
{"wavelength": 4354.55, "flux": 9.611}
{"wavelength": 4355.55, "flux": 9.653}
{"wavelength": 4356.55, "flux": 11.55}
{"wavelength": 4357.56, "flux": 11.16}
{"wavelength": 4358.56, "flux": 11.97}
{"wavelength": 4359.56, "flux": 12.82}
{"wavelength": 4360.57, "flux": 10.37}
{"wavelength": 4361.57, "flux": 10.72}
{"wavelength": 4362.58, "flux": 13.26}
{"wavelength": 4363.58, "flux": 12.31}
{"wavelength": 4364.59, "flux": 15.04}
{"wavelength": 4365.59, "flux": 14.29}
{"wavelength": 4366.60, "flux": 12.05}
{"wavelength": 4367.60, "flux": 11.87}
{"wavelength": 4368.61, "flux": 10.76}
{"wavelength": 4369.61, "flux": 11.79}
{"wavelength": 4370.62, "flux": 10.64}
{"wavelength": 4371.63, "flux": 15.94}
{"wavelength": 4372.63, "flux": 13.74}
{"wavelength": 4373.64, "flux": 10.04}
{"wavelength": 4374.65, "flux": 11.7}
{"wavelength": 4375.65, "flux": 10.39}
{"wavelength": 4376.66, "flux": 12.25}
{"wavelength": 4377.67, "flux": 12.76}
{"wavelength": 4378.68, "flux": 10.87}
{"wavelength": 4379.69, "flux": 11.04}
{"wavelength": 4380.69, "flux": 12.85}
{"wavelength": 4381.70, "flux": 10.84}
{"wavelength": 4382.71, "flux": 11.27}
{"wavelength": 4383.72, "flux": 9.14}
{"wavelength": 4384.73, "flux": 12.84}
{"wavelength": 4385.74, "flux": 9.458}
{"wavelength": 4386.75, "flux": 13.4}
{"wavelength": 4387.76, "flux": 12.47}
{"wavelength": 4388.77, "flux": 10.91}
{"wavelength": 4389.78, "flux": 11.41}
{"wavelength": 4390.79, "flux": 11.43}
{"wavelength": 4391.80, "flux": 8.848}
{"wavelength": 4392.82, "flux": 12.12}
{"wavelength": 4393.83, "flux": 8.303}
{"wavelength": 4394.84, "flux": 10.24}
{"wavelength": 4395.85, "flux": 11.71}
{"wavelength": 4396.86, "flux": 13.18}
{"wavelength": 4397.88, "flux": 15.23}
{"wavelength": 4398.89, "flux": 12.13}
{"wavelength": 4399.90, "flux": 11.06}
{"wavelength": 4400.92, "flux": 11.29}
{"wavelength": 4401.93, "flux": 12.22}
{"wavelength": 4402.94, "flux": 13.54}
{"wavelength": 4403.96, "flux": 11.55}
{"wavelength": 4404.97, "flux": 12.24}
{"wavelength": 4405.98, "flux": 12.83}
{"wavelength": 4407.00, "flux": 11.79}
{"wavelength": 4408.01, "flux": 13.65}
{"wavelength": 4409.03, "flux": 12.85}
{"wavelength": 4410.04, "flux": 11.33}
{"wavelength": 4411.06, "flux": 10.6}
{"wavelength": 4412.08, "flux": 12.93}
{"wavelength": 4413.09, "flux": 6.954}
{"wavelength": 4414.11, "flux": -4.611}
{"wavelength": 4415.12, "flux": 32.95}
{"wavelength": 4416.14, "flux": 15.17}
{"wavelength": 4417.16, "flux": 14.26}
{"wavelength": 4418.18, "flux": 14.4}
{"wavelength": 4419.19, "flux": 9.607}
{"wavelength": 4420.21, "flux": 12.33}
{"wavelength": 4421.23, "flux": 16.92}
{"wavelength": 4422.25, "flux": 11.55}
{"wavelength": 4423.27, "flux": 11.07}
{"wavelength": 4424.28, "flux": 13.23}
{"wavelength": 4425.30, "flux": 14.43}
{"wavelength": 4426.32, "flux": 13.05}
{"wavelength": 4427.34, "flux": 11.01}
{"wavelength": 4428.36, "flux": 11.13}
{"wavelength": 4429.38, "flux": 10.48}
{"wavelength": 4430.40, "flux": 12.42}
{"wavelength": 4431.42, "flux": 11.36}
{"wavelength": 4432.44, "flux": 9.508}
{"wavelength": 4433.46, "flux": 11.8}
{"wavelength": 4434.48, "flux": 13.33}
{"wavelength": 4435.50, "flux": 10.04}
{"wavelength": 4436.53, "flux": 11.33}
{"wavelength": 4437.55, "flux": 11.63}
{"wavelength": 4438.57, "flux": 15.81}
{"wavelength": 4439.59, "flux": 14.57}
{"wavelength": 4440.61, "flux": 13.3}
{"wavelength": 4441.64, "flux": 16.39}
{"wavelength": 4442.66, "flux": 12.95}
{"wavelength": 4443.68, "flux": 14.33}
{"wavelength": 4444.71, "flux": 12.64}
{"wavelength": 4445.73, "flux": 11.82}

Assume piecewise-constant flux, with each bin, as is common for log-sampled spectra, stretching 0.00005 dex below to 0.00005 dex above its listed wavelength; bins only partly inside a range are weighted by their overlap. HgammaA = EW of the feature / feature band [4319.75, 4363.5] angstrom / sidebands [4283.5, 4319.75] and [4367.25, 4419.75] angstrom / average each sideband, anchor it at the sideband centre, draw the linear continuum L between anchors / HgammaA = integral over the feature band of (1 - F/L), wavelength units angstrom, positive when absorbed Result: 1.8 angstrom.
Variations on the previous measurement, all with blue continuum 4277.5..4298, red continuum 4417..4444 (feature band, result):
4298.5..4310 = 1.6 angstrom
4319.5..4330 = 1.2 angstrom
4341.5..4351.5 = 1.8 angstrom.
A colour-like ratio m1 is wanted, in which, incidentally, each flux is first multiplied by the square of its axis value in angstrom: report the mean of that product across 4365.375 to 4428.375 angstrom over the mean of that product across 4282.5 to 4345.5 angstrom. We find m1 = 1.1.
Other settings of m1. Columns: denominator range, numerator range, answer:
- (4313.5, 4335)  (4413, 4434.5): 1.15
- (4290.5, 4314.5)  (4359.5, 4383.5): 1.09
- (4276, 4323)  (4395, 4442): 1.11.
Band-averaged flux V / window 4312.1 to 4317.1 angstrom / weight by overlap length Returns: 12.3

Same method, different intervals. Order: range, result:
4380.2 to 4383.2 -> 11.6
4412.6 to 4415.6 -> 11.6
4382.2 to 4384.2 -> 10.2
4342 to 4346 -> 9.62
